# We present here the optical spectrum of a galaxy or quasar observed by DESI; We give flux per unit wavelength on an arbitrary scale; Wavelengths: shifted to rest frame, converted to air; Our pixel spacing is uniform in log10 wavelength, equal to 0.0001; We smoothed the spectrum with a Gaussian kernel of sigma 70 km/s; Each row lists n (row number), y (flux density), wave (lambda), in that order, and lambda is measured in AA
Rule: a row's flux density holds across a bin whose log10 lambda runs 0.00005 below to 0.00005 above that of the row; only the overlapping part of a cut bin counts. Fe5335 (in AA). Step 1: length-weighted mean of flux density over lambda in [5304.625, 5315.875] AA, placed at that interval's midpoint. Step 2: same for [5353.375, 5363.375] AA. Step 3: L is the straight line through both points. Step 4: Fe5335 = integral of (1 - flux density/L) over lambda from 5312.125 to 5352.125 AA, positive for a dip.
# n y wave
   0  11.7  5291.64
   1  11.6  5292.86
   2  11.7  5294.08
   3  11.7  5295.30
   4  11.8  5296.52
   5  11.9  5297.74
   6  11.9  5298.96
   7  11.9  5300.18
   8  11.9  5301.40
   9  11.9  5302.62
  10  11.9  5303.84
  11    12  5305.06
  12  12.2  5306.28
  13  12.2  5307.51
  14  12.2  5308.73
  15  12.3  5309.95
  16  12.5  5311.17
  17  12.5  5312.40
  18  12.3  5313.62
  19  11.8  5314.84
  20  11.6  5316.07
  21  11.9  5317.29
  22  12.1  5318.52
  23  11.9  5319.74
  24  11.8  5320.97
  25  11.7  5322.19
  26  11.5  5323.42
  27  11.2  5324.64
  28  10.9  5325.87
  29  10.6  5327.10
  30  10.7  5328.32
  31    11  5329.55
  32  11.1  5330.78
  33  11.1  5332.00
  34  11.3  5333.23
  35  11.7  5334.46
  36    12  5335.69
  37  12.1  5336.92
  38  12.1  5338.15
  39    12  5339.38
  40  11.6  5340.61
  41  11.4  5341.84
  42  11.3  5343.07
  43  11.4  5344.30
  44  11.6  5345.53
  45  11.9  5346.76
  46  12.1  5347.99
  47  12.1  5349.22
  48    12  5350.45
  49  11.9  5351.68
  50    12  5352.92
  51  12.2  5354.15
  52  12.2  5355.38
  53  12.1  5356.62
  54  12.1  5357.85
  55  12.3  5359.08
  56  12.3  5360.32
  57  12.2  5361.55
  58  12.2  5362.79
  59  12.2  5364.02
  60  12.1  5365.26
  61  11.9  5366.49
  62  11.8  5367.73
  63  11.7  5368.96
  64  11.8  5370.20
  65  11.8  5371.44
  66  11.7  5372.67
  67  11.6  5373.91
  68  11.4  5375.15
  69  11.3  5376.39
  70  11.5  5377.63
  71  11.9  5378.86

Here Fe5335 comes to 1.85 AA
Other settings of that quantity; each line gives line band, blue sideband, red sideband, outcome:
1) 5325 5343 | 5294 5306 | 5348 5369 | 0.9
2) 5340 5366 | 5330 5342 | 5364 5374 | -0.5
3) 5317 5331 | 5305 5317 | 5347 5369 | 0.9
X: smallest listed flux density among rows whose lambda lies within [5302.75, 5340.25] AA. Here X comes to 10.6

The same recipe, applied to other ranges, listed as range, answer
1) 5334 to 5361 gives 11.3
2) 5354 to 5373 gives 11.7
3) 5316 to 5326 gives 10.9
